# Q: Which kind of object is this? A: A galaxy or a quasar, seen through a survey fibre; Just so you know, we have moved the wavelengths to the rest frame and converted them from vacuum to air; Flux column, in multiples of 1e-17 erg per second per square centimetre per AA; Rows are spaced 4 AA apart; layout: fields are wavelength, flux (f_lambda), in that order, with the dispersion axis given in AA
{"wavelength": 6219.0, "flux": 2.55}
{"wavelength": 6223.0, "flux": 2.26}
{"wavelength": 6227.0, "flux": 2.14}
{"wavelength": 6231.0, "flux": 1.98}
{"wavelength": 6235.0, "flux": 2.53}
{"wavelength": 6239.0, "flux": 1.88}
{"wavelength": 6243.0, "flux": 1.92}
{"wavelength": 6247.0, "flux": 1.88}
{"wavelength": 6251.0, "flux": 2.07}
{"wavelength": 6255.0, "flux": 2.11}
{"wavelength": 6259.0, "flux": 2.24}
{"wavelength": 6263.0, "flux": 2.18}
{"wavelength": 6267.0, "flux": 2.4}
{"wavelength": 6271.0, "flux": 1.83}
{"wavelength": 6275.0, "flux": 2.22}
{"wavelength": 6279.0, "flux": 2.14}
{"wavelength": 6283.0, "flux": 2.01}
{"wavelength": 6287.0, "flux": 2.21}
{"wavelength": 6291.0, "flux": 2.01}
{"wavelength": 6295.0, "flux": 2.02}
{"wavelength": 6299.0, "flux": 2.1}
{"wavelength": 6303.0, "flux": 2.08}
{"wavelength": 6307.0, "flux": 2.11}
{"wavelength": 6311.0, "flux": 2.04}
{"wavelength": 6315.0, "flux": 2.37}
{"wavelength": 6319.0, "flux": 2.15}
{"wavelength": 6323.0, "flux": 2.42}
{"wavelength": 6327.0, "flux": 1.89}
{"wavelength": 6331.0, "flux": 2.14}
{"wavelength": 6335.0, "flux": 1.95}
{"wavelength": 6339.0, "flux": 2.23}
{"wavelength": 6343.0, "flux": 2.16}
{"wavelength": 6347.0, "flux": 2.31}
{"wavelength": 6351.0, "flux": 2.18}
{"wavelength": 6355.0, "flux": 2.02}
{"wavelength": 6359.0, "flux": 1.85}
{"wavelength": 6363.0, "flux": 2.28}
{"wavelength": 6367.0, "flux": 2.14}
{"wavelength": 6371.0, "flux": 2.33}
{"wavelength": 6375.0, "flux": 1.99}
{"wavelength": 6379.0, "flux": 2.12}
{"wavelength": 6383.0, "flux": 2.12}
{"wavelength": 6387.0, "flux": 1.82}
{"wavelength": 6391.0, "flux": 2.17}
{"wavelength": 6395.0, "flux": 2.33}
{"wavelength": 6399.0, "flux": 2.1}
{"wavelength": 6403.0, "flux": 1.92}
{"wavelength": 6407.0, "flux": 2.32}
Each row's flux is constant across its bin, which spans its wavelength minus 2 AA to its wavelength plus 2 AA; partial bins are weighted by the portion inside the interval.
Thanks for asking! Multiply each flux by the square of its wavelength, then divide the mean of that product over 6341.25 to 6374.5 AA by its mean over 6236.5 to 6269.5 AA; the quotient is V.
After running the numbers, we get 1.06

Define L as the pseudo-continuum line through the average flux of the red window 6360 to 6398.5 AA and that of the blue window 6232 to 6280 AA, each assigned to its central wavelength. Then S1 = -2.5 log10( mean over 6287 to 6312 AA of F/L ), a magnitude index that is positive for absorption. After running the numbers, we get 0.025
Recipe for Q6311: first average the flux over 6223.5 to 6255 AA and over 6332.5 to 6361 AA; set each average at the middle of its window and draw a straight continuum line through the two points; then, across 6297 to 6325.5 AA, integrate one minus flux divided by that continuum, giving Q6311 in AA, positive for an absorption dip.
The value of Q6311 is -1.2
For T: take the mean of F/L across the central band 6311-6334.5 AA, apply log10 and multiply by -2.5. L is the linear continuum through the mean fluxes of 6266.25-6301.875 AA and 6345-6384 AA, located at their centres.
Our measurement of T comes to -0.03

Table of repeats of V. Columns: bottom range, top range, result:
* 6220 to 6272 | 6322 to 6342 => 1.02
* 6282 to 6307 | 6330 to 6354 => 1.05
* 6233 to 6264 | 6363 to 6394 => 1.05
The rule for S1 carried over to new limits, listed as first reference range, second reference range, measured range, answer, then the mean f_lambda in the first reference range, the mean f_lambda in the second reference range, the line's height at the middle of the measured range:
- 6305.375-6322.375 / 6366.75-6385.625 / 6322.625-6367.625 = 0.02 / 2.19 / 2.13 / 2.16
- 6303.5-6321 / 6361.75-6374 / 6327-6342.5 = 0.05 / 2.16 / 2.23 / 2.19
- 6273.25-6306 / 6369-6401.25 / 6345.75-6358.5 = -0.01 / 2.1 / 2.12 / 2.11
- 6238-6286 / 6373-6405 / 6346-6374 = -0.04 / 2.08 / 2.07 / 2.07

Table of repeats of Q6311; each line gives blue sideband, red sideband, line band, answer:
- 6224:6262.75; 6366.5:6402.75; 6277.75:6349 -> -0.9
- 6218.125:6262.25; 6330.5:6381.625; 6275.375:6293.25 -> 0.2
